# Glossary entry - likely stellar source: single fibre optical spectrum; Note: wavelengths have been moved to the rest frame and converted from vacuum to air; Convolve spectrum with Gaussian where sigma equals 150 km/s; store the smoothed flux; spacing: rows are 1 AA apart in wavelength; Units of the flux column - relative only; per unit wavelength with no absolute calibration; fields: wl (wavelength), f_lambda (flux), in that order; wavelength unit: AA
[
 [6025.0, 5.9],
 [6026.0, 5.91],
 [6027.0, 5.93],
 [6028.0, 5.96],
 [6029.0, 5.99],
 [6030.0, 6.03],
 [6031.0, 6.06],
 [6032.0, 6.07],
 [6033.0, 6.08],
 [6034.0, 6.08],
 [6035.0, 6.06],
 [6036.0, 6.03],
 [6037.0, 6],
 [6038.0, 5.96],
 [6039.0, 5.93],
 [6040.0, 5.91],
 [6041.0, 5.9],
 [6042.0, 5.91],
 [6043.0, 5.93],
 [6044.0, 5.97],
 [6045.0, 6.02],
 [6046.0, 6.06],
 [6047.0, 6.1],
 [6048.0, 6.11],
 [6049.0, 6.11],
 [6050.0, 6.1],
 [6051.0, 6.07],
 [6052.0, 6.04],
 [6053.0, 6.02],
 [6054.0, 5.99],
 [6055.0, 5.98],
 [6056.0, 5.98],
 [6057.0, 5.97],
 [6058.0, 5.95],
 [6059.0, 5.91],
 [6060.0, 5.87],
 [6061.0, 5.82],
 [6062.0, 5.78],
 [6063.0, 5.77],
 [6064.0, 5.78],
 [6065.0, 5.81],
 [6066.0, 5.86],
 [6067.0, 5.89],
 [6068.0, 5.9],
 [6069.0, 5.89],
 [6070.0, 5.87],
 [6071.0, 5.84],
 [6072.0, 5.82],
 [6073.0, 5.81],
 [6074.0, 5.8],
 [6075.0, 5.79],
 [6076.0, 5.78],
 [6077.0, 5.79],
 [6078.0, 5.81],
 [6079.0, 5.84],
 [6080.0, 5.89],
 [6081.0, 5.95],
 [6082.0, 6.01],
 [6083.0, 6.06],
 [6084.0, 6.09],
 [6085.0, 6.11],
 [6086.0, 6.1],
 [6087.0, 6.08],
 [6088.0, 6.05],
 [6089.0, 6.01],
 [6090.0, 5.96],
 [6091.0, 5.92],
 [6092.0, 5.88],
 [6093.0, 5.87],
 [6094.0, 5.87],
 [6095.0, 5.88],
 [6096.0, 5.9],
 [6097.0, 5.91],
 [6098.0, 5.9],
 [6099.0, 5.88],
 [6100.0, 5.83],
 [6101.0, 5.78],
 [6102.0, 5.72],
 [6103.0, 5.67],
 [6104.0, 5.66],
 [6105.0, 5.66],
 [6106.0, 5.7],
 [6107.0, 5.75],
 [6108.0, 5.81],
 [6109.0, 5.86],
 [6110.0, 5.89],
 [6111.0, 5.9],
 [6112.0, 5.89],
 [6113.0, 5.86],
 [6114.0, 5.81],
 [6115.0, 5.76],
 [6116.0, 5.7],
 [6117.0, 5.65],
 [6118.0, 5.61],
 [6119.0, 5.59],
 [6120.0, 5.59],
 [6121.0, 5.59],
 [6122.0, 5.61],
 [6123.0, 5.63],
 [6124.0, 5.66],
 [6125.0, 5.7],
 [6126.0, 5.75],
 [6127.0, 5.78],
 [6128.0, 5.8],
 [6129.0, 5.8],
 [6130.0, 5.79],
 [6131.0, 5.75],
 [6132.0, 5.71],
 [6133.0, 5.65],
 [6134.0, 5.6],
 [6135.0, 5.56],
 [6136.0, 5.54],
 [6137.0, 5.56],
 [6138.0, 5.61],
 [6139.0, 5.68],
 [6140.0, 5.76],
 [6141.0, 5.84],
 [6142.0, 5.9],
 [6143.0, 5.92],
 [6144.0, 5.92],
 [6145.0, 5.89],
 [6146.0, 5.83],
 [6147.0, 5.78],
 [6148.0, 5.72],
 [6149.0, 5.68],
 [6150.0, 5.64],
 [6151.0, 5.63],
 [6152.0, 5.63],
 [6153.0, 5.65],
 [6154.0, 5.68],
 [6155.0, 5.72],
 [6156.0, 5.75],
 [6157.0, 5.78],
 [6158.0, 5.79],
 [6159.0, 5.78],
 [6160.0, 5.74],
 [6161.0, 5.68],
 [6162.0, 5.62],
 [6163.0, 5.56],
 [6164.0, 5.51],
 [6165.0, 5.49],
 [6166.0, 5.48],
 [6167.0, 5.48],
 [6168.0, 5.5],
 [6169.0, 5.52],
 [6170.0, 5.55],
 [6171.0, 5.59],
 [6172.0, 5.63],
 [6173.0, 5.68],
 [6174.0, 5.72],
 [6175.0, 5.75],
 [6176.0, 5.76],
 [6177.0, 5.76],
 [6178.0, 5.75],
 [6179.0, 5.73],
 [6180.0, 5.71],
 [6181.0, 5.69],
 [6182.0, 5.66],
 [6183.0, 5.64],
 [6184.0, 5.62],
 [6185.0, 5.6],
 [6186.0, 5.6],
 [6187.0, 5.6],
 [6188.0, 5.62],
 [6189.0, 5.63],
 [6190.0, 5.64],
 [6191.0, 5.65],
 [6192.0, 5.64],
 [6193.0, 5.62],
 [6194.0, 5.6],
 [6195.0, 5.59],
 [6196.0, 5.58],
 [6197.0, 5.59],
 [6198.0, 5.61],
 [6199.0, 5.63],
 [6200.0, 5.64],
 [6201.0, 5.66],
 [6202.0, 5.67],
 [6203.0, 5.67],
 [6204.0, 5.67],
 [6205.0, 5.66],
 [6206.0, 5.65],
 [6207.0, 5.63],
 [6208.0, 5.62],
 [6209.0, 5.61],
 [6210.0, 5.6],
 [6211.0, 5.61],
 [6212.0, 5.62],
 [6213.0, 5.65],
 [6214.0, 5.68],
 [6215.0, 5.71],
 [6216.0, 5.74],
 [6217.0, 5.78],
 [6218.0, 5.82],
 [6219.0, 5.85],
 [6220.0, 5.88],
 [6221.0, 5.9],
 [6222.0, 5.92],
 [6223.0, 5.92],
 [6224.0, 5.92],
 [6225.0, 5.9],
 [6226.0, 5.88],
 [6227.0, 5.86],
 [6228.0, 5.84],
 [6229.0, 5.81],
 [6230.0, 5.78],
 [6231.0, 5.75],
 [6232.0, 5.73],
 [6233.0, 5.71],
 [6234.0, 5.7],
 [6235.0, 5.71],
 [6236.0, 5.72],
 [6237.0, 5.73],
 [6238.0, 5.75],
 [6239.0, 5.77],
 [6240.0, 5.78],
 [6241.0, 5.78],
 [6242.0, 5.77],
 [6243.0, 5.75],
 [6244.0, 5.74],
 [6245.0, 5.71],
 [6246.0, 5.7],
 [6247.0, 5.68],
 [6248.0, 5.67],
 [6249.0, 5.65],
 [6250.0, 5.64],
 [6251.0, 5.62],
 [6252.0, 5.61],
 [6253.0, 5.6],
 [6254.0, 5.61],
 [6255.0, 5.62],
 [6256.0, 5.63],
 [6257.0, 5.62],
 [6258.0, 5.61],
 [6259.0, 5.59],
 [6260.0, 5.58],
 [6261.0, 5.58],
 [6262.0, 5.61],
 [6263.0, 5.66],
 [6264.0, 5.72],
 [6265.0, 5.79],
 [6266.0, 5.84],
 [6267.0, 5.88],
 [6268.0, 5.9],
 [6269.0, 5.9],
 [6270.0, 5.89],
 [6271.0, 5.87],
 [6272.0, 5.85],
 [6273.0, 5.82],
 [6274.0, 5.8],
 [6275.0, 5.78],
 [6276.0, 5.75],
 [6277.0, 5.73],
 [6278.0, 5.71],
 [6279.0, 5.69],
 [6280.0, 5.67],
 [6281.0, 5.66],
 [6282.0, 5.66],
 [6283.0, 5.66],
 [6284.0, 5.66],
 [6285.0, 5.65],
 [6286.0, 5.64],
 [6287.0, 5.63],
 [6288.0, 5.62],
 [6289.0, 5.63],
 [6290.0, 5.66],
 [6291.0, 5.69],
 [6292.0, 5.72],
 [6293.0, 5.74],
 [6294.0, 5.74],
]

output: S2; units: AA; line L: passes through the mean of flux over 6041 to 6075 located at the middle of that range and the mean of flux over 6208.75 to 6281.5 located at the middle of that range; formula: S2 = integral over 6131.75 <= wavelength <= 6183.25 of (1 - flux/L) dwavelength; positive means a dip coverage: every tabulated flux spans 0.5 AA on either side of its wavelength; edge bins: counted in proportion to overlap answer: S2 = 1.3 AA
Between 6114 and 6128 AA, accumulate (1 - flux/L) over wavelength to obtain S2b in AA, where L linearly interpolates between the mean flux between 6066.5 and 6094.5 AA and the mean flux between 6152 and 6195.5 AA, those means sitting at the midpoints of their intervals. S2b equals 0.3 AA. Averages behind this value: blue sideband 5.92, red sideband 5.65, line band 5.67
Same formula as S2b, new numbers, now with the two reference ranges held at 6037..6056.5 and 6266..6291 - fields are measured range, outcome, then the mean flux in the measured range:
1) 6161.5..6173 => 0.6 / 5.55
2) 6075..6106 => 0.3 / 5.89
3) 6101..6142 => 1.4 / 5.71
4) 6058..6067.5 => 0.2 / 5.84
